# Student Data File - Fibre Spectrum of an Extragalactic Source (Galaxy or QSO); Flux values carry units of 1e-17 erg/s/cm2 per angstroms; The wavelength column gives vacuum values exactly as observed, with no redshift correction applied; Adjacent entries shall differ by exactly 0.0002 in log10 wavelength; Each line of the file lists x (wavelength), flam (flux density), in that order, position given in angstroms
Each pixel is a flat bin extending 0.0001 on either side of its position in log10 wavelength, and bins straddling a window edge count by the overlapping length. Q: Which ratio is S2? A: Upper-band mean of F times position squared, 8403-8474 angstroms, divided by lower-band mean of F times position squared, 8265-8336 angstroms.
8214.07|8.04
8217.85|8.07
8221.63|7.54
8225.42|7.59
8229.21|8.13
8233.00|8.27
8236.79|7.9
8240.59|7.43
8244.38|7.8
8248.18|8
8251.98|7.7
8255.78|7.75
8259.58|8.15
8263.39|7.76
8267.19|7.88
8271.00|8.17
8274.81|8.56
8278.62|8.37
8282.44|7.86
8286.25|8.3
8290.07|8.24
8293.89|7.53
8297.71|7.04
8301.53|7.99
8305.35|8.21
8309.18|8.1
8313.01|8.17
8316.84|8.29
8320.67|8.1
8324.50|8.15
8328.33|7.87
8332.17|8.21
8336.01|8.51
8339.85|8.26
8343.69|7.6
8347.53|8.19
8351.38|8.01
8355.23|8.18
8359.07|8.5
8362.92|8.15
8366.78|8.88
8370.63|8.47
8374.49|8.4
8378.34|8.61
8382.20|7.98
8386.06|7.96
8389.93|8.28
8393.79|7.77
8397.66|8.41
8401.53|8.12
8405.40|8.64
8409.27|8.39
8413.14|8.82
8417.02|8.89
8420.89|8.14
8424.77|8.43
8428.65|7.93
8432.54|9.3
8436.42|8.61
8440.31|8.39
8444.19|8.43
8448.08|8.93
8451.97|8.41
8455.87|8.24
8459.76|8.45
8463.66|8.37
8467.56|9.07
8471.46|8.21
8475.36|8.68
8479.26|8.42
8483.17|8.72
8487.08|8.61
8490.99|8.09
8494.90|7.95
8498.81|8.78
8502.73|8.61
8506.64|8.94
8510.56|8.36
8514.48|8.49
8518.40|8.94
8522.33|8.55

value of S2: 1.09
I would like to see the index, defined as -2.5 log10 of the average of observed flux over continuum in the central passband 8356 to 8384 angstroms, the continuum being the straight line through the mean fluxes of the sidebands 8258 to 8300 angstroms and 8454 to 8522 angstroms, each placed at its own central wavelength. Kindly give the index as -0.03 mag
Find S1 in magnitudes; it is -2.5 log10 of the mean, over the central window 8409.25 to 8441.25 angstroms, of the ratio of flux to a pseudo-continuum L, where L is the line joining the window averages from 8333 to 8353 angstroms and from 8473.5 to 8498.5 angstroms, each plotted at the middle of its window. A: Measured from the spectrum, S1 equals -0.03 mag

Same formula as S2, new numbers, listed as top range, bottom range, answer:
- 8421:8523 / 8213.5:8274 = 1.14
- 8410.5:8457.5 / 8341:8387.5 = 1.05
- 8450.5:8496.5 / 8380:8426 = 1.03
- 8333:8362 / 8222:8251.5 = 1.07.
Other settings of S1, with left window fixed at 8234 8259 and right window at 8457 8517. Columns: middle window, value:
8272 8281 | -0.068 mag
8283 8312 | 0.005 mag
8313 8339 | -0.020 mag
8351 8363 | -0.016 mag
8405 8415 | -0.042 mag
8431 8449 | -0.042 mag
